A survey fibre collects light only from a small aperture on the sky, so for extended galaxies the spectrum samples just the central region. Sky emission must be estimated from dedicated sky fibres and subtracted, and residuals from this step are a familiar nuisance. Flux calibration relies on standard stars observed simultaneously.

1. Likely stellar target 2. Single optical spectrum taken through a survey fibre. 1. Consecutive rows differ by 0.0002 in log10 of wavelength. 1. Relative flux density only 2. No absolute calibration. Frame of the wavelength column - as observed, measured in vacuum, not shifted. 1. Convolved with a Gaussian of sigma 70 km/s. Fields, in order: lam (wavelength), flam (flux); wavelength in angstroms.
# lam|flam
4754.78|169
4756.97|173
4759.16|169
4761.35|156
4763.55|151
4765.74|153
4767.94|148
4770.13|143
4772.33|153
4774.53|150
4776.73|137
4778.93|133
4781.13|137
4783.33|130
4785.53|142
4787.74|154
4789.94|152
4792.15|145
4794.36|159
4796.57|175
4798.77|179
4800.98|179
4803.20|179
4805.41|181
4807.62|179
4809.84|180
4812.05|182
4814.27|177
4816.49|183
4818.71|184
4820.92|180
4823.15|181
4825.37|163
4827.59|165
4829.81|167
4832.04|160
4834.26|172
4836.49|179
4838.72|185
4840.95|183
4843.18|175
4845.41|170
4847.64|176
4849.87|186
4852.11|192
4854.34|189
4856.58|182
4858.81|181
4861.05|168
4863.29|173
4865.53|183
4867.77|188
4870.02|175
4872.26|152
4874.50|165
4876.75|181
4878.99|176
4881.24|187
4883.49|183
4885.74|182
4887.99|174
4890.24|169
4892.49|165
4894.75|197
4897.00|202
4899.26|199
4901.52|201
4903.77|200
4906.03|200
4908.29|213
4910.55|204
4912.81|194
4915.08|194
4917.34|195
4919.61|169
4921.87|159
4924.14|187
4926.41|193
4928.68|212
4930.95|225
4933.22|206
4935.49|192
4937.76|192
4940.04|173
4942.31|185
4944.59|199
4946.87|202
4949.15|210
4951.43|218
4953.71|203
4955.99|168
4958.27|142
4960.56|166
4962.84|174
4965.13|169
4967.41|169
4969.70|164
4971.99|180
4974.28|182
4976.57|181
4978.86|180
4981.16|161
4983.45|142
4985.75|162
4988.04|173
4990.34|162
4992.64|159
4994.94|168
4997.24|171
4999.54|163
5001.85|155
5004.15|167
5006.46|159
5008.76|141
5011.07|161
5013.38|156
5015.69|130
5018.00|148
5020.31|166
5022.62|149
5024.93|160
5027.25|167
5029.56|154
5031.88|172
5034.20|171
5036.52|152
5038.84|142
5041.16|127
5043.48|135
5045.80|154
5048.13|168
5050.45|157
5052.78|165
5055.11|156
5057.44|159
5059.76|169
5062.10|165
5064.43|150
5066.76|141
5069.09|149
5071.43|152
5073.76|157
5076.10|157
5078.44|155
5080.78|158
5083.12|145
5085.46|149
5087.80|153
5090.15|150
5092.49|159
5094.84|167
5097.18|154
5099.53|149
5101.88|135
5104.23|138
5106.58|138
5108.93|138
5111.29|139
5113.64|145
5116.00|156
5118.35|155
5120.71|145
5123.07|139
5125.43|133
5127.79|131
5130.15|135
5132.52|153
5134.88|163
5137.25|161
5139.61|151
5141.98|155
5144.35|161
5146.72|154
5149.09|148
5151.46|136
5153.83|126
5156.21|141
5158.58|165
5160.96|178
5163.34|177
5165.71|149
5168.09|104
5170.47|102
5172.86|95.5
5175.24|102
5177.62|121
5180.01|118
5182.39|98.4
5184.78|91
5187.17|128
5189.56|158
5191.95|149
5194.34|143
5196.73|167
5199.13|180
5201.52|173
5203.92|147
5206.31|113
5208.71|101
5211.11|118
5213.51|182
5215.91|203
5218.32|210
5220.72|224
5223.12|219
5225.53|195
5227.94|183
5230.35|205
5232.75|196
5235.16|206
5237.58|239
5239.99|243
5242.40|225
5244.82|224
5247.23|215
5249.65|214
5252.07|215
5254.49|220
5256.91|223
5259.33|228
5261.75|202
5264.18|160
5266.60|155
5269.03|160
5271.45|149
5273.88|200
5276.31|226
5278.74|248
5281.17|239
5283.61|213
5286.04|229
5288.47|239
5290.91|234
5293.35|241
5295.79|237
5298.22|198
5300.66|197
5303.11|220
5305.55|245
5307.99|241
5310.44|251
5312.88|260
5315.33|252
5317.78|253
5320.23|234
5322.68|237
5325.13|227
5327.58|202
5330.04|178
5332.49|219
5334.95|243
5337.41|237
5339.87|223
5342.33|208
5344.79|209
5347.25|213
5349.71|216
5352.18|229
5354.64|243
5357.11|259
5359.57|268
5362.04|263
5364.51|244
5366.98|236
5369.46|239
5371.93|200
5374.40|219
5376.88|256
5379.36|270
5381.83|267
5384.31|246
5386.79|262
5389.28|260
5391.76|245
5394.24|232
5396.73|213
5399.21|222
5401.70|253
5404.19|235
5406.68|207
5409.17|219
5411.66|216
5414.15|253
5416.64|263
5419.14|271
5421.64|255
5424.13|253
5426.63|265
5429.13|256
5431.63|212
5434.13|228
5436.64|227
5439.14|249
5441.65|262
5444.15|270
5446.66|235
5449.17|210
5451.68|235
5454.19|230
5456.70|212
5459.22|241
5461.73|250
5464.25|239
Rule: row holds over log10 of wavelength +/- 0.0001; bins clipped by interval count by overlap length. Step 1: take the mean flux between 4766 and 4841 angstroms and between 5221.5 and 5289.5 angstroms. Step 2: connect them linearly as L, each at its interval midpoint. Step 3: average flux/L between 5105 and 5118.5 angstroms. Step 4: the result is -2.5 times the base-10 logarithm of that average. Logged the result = 0.33 mag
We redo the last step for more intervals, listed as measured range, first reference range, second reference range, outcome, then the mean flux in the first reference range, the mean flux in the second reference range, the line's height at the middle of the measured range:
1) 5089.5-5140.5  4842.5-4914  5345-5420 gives 0.39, 184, 240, 210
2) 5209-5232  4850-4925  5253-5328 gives 0.13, 184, 220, 214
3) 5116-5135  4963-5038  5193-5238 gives 0.19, 162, 178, 171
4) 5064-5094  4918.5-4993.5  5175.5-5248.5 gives 0.16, 181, 172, 176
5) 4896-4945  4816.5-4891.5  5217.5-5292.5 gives -0.07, 177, 211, 182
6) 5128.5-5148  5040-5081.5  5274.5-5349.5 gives 0.15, 154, 228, 177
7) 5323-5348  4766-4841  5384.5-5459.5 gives 0.06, 164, 240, 229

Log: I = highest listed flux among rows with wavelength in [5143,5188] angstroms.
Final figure 178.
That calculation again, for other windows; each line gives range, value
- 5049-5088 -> 169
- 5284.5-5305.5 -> 241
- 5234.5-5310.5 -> 251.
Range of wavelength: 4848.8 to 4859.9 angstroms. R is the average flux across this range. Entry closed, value 186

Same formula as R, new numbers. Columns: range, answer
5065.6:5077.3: 151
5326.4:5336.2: 210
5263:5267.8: 158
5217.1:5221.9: 217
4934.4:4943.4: 186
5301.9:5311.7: 240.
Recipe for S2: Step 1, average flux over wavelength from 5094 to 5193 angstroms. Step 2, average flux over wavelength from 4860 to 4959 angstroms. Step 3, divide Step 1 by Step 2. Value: 0.7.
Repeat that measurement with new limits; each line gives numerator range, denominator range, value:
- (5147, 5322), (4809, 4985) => 1.02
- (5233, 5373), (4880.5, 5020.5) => 1.25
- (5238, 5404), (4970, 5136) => 1.47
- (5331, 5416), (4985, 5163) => 1.54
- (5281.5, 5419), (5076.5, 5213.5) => 1.65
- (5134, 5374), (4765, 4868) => 1.15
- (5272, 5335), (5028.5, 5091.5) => 1.48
